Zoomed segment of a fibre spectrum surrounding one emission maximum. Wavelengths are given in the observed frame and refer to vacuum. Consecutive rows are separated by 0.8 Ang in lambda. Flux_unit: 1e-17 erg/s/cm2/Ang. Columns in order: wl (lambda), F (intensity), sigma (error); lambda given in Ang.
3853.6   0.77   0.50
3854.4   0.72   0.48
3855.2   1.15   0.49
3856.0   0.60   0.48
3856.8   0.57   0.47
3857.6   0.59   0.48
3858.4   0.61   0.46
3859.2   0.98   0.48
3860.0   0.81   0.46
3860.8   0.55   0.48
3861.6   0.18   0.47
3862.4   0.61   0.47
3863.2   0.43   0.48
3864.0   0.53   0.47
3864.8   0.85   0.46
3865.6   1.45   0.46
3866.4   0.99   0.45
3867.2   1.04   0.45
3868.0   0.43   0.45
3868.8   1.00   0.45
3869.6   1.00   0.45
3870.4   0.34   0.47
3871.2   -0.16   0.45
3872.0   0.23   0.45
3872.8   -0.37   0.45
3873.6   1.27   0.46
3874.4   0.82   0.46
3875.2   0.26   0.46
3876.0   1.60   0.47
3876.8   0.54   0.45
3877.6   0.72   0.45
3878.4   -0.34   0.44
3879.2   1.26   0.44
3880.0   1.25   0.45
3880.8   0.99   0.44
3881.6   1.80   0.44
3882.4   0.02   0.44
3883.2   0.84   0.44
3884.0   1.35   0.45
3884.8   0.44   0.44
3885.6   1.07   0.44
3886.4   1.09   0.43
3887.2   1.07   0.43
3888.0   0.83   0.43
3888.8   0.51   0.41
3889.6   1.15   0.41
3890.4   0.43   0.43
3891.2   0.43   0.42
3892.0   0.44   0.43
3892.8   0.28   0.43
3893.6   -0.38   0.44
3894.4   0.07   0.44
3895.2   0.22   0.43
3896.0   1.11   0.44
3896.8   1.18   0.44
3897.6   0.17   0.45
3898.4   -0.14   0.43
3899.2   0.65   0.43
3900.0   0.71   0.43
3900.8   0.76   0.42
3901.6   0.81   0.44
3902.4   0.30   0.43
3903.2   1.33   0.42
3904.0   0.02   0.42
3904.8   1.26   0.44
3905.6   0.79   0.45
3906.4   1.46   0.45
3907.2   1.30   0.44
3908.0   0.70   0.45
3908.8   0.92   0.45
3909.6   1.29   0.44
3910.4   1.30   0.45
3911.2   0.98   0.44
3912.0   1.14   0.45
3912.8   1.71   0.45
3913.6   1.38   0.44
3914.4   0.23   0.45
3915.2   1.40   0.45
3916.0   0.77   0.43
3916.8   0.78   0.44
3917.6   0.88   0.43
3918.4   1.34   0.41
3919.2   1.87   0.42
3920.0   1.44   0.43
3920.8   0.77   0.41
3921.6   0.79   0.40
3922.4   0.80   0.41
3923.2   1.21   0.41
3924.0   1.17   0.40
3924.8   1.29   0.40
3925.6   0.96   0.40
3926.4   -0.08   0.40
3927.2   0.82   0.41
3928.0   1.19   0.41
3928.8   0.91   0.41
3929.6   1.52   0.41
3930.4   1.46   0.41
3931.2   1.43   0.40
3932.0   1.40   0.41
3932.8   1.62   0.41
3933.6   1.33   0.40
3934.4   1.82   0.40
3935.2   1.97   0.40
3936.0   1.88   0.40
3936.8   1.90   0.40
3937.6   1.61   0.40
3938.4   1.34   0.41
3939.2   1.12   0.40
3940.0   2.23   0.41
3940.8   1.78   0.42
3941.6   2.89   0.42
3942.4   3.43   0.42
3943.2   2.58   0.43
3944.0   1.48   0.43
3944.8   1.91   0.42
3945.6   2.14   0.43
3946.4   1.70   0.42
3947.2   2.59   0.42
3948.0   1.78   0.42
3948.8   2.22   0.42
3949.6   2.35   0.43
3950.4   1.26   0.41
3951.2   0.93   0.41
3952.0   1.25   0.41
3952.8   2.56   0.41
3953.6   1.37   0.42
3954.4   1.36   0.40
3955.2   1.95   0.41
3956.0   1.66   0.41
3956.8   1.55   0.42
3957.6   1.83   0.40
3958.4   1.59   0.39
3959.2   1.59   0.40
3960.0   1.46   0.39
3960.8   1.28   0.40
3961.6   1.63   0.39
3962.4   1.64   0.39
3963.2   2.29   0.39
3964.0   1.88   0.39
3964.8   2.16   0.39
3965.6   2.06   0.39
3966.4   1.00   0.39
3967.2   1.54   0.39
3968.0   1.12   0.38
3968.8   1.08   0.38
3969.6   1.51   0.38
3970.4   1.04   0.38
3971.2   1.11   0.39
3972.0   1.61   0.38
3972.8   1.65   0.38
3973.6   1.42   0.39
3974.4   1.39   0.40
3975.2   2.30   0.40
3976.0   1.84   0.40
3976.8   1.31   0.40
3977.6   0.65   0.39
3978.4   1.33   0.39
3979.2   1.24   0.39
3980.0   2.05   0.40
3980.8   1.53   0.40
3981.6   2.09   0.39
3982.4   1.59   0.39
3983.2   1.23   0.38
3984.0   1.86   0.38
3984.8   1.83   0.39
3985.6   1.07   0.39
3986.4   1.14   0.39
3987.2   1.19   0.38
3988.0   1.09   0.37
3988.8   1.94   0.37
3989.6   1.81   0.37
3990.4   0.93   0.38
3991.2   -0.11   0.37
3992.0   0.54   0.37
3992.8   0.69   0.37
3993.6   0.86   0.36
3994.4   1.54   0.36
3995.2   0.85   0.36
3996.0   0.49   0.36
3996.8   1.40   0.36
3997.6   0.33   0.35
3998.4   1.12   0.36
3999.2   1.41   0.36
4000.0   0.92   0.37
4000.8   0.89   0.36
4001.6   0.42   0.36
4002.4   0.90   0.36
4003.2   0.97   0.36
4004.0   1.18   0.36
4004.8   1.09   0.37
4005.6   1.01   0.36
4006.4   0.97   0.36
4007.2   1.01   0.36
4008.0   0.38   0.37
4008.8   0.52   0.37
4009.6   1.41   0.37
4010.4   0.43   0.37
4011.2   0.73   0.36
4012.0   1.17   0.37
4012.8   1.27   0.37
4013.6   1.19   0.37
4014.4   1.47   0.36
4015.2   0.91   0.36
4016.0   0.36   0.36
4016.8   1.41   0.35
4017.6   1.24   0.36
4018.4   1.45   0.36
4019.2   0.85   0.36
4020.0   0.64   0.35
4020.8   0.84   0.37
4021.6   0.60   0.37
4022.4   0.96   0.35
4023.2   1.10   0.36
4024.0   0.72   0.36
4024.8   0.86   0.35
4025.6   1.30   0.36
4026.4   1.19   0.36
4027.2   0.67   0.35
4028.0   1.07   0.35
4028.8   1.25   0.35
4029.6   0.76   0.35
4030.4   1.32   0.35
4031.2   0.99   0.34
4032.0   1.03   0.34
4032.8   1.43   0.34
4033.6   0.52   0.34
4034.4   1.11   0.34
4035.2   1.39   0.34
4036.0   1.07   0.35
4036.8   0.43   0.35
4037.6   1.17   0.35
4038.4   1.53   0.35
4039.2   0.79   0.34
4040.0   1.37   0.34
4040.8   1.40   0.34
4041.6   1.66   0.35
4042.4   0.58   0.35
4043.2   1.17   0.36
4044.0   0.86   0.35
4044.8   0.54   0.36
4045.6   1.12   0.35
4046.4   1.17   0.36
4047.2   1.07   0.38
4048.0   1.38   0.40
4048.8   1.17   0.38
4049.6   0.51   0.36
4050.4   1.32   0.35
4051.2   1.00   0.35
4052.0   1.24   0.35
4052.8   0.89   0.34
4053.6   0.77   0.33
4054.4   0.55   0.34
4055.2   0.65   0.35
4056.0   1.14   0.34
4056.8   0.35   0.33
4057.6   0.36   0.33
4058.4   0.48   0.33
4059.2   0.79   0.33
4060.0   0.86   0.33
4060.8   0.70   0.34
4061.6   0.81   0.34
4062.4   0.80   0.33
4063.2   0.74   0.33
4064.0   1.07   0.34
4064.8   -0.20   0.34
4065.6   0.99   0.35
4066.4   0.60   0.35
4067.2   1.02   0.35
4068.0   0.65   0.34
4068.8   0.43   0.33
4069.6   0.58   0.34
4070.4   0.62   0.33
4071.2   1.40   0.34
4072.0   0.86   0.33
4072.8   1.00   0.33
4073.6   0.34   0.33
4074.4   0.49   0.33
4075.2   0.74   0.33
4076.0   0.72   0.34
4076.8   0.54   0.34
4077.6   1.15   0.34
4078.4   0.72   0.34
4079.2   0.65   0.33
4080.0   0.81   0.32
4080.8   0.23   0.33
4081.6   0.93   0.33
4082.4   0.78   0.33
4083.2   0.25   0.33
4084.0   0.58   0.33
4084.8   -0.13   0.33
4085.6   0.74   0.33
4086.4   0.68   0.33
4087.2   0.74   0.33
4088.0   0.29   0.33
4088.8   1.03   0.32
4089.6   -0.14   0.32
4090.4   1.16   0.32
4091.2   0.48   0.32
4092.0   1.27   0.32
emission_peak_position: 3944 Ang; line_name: Lyman alpha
